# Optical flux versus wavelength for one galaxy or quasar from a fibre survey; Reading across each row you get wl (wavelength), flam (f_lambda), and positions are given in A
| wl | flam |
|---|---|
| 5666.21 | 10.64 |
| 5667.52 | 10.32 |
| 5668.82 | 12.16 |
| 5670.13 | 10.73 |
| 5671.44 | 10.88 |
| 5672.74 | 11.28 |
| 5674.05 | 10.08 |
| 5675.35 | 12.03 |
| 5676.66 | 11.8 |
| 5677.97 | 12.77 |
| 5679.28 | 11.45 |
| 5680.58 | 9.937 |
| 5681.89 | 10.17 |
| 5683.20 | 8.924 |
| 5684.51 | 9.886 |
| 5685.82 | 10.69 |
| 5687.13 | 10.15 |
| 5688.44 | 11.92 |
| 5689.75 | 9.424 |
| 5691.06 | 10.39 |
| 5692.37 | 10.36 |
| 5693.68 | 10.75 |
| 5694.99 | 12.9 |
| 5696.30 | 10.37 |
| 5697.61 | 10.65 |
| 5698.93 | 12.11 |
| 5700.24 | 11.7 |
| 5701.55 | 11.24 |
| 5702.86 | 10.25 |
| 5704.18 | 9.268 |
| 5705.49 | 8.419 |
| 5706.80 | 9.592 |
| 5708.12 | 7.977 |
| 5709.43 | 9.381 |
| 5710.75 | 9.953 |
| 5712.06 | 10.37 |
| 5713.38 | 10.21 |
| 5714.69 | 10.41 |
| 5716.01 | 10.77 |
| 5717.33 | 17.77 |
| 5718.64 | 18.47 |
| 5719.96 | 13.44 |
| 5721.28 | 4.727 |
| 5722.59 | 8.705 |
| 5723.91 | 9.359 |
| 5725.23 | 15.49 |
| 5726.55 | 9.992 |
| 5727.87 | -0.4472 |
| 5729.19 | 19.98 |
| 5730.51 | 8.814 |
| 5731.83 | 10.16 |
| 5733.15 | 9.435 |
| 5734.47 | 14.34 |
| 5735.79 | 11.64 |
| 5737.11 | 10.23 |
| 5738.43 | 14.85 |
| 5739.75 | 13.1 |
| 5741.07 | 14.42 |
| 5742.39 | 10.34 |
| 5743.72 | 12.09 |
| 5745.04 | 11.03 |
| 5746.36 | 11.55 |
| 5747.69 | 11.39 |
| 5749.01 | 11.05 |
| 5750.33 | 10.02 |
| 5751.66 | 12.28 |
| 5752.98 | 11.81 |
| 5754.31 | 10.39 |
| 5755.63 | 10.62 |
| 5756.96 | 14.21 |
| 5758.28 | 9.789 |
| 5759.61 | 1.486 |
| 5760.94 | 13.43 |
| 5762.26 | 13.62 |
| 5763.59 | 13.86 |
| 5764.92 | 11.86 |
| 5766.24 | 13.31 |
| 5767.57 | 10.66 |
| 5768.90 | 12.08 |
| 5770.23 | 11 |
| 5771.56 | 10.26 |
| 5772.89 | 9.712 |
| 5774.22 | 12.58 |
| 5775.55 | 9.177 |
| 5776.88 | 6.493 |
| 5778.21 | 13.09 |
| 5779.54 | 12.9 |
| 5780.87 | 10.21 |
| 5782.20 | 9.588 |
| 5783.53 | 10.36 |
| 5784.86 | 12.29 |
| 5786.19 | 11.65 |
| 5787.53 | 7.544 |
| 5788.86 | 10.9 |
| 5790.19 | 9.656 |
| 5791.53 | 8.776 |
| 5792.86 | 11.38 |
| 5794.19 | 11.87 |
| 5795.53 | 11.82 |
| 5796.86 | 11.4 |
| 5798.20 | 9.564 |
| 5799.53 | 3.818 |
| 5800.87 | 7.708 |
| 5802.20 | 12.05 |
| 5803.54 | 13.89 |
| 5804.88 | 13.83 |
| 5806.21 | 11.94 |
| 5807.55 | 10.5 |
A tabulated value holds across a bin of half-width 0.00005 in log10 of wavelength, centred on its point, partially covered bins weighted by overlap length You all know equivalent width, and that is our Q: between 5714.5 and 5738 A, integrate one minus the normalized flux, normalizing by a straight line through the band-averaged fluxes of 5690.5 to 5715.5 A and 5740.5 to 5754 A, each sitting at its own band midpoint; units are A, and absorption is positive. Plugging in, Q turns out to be -0.8 A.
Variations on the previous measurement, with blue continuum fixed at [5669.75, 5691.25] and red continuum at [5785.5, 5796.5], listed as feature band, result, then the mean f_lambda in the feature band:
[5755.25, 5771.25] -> -1.17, 11.3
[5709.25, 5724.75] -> -0.84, 11.2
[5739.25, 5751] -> -1.17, 11.6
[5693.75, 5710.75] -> 0.59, 10.3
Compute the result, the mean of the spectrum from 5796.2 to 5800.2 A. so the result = 8.25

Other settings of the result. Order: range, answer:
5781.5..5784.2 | 10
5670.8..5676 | 11.1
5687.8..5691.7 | 10.6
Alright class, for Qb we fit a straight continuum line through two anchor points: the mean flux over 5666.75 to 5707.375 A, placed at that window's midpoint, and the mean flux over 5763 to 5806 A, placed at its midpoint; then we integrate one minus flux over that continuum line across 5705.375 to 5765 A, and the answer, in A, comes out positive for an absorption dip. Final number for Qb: -2.18 A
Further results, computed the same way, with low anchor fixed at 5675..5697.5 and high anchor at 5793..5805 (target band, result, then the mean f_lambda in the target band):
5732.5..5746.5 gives -1.9 A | 12.1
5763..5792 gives -0.6 A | 10.8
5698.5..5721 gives -0.8 A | 11.1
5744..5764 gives -0.8 A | 11.1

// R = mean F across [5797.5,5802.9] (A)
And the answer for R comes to 8.33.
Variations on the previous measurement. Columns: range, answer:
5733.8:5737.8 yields 12.1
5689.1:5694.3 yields 10.2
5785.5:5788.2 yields 9.62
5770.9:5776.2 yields 10.4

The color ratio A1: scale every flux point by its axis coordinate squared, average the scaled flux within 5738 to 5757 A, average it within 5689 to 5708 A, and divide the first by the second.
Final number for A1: 1.15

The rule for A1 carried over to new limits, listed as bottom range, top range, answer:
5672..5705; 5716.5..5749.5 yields 1.10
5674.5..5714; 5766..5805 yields 1.04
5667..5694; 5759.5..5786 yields 1.07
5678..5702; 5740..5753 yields 1.10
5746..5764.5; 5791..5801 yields 0.88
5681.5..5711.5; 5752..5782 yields 1.10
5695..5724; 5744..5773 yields 1.06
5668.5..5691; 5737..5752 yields 1.13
